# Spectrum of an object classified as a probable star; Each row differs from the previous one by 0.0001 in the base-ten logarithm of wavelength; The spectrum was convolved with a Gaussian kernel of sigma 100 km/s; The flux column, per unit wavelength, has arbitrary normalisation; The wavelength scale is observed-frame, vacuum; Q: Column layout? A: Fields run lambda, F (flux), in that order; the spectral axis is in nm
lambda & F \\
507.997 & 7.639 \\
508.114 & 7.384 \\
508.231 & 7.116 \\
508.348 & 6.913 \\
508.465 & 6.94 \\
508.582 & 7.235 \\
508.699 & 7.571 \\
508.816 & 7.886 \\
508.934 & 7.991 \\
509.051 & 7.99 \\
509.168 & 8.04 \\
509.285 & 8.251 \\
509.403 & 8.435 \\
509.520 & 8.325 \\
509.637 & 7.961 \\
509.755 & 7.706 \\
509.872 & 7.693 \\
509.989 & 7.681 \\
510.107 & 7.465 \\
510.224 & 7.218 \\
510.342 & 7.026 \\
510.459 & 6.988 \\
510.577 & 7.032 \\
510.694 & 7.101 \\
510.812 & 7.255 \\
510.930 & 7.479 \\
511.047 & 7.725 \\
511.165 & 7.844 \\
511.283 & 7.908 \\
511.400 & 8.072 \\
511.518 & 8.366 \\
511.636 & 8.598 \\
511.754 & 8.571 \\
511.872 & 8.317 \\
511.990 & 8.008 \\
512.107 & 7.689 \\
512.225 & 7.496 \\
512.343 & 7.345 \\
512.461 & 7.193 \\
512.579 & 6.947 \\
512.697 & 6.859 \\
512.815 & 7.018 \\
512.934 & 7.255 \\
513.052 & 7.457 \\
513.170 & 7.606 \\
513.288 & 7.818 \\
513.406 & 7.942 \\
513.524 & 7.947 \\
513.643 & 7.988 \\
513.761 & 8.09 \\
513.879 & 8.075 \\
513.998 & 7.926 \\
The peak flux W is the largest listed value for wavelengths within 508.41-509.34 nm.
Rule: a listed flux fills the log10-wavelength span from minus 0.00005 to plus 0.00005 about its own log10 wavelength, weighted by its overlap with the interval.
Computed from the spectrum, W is 8.251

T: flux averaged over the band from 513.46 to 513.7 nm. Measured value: 7.95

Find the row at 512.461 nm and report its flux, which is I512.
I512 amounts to 7.193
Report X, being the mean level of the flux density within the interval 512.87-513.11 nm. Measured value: 7.33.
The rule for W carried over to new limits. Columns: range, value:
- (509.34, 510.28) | 8.435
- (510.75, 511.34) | 7.908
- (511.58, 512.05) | 8.598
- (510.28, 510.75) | 7.101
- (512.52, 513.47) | 7.942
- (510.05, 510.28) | 7.465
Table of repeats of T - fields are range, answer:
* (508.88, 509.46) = 8.14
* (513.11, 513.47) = 7.81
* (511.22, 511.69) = 8.23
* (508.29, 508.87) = 7.31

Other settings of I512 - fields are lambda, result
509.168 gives 8.04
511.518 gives 8.366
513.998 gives 7.926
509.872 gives 7.693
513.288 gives 7.818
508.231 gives 7.116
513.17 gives 7.606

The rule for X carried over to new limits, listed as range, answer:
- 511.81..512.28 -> 7.89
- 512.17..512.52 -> 7.34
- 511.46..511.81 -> 8.5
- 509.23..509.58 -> 8.33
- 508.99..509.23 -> 8.04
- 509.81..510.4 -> 7.42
